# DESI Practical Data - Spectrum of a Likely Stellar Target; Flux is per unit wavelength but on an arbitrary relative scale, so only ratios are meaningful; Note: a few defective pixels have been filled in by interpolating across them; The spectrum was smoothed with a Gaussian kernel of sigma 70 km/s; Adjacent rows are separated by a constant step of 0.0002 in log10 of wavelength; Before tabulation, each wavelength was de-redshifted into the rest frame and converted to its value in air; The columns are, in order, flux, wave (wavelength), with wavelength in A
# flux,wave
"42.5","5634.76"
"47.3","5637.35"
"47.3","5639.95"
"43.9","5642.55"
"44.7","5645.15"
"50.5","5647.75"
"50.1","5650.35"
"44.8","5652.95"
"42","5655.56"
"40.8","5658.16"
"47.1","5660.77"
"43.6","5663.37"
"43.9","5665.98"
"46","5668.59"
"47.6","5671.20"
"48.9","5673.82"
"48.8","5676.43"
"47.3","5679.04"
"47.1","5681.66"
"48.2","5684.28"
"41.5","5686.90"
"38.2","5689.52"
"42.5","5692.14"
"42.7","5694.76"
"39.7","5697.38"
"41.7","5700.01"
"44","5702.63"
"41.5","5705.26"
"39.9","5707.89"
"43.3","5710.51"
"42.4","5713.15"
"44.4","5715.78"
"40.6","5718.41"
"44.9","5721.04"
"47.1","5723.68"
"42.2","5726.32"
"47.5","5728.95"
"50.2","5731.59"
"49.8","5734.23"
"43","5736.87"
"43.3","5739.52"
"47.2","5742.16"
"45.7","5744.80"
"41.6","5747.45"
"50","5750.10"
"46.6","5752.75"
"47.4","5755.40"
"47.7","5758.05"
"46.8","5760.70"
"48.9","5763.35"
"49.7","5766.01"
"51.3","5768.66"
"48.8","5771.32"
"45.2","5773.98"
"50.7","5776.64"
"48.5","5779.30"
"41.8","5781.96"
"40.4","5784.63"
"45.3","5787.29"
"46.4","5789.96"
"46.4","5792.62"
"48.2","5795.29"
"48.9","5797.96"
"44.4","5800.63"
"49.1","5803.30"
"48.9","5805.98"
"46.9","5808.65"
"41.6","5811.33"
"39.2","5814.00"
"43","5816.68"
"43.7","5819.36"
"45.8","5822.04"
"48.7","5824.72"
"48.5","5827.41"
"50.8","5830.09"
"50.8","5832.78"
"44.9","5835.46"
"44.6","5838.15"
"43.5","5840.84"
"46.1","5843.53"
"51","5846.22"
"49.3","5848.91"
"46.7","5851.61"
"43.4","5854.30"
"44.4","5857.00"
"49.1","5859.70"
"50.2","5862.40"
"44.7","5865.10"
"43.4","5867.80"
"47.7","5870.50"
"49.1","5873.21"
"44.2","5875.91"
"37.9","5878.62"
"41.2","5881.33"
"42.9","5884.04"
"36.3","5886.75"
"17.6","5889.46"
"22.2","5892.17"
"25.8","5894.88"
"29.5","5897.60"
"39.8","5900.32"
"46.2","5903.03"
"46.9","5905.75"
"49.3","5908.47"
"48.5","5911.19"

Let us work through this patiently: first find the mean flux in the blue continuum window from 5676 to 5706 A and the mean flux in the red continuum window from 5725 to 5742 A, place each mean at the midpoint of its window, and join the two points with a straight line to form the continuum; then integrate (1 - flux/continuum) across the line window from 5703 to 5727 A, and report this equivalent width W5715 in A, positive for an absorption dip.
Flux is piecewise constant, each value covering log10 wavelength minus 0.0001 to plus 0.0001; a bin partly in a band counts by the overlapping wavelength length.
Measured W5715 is 1.1 A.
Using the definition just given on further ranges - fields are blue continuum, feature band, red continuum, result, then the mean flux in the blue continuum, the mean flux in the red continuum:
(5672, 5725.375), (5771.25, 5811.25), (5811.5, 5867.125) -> -0.89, 43.8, 46.3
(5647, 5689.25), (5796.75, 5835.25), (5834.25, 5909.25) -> -2.99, 45.9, 42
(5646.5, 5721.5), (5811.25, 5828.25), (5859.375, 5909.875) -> -1.25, 44.3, 40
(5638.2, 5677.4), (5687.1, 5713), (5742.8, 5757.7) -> 2.60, 46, 46.4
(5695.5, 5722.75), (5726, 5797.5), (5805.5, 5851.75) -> -4.42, 42.3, 46.3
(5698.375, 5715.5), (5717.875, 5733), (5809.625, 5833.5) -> -1.03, 42.2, 45.7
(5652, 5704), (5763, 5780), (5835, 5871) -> -1.36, 44.3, 46.4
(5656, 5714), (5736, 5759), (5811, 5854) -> -0.50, 43.9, 46.2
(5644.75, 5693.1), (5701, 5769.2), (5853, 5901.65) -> -3.24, 45.5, 39.4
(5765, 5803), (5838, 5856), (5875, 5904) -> -3.15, 46.9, 34.6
